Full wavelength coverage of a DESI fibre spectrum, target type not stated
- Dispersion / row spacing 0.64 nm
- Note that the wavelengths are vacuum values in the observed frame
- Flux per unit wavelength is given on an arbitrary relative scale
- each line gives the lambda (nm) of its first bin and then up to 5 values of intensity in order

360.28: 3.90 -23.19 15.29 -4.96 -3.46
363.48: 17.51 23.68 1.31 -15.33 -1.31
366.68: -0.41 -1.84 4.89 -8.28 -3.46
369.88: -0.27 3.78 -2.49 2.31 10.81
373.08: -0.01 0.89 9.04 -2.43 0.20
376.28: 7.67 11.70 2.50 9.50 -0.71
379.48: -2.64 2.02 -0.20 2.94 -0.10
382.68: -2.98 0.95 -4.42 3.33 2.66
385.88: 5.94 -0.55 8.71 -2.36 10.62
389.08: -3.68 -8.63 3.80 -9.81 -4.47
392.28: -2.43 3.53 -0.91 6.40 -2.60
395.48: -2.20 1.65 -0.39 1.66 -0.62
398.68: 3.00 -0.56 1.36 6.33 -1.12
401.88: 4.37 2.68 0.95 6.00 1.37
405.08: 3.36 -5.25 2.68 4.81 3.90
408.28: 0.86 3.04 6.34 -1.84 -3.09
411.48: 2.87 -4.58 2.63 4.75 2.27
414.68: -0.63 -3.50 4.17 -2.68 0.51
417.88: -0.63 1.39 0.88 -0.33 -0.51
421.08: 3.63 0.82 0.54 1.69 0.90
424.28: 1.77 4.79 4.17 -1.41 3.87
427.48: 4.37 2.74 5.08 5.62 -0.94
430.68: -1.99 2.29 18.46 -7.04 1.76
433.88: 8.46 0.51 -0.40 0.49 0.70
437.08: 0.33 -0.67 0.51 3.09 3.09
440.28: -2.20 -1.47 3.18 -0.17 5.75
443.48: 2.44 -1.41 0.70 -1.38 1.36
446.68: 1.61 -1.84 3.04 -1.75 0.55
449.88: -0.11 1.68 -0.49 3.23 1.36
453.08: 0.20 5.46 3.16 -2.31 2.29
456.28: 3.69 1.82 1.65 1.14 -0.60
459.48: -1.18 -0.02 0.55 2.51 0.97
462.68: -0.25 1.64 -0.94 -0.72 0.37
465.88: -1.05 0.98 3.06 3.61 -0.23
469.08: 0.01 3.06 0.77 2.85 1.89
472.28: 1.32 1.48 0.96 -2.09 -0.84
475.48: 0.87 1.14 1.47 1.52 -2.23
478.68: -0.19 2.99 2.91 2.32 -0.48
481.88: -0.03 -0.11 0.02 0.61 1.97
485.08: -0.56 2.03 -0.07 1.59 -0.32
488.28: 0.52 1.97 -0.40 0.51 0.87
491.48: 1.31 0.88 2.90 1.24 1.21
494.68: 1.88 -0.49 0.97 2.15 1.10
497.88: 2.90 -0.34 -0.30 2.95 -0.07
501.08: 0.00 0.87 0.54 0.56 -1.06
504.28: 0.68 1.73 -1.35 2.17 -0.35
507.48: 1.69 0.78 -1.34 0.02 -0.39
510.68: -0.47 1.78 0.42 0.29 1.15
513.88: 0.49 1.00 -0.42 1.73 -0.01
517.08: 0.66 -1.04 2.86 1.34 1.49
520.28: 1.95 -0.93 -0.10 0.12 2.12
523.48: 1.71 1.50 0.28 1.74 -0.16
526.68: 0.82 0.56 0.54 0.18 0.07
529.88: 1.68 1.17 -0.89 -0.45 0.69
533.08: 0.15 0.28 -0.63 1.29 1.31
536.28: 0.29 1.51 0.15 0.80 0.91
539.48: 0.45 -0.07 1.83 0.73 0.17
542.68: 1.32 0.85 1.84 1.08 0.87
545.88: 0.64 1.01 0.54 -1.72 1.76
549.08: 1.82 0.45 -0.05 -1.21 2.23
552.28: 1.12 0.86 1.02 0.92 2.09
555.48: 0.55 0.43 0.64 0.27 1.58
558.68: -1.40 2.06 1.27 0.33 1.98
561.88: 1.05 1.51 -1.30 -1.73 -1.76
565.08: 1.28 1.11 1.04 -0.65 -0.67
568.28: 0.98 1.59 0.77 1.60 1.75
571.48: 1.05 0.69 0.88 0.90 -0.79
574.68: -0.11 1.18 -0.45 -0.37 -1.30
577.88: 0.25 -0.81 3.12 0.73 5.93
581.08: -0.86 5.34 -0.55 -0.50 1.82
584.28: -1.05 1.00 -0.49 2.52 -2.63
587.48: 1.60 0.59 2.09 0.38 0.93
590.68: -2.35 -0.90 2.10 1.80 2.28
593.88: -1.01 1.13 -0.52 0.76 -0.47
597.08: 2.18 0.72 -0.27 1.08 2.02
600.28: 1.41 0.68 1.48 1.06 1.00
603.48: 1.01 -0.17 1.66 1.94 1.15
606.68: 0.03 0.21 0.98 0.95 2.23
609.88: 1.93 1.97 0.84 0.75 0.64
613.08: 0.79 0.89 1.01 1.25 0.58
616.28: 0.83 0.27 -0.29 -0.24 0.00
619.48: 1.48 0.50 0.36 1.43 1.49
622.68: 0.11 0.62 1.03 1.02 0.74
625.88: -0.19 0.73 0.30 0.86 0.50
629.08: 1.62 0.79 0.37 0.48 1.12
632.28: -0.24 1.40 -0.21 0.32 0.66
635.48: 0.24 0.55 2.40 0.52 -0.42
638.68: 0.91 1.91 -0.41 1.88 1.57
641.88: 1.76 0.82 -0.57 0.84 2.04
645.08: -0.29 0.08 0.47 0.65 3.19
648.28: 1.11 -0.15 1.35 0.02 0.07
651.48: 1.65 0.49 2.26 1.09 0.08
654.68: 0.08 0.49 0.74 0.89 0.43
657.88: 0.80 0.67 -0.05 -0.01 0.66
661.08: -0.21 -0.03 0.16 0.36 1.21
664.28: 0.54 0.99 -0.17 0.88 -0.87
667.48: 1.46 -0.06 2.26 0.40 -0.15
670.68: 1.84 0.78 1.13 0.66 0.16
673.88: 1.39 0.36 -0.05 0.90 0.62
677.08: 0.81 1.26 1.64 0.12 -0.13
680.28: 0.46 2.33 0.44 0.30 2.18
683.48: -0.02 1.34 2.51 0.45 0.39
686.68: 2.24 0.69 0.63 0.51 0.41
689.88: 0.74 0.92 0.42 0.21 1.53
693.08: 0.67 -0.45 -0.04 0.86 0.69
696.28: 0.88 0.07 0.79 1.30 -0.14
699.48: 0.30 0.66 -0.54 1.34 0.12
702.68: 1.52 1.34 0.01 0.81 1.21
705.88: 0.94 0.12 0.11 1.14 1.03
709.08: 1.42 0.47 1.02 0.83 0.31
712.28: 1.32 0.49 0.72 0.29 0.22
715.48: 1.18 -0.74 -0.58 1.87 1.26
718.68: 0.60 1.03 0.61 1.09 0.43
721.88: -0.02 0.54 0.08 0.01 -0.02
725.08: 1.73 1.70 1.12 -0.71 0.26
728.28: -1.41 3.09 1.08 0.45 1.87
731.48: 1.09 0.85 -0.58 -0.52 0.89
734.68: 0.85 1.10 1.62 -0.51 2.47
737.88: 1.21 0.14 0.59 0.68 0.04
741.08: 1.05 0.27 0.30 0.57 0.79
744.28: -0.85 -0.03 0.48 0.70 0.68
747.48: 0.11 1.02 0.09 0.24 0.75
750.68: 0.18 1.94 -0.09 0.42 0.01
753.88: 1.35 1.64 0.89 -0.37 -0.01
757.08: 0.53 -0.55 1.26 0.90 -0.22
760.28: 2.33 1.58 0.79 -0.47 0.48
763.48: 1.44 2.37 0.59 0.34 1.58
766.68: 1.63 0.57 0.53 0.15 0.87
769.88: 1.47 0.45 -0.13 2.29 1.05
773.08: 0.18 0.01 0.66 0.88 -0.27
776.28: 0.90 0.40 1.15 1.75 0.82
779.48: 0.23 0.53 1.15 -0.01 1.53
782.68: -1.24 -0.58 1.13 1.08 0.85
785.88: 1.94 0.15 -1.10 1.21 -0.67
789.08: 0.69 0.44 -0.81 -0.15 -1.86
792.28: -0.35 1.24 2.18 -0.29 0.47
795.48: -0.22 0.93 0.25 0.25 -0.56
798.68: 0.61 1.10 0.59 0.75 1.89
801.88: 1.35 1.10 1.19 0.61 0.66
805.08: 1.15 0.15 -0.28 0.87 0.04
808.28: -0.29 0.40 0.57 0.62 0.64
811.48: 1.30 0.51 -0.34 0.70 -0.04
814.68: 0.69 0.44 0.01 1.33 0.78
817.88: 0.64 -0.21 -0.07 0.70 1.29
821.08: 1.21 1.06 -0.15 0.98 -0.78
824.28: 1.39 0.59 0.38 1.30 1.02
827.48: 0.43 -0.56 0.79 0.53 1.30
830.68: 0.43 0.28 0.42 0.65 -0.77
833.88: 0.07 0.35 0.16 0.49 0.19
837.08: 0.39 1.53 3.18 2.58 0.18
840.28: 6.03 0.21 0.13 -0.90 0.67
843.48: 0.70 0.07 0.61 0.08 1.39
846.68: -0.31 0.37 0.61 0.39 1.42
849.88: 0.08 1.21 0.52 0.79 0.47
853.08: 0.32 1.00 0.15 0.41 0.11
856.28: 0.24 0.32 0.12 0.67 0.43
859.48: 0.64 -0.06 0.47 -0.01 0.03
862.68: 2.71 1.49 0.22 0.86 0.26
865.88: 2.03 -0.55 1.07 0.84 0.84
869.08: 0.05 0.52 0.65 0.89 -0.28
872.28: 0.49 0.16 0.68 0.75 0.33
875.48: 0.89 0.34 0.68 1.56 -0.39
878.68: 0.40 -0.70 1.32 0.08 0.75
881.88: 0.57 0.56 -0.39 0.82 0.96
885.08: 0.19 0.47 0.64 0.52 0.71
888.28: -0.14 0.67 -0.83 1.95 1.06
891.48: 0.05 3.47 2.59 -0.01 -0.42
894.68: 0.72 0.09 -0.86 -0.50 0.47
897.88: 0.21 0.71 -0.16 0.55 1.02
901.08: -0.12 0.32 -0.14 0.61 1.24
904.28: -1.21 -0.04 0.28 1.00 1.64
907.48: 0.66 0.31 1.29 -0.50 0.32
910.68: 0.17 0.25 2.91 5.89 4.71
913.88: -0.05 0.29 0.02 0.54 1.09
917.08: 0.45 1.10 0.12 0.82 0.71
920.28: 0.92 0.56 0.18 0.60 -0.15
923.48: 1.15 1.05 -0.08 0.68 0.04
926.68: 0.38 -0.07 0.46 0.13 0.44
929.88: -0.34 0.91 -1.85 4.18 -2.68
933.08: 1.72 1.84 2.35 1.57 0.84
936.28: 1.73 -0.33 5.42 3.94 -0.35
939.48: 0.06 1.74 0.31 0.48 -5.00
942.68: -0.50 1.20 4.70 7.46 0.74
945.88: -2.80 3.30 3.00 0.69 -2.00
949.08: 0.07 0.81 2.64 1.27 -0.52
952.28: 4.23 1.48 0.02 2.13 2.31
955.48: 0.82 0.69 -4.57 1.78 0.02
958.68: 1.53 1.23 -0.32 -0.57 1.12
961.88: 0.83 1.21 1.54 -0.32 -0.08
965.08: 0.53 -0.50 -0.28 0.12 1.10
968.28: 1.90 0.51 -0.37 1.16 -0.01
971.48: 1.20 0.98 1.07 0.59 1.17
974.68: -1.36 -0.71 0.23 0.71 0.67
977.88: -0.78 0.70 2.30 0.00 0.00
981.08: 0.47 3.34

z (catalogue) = 1.45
